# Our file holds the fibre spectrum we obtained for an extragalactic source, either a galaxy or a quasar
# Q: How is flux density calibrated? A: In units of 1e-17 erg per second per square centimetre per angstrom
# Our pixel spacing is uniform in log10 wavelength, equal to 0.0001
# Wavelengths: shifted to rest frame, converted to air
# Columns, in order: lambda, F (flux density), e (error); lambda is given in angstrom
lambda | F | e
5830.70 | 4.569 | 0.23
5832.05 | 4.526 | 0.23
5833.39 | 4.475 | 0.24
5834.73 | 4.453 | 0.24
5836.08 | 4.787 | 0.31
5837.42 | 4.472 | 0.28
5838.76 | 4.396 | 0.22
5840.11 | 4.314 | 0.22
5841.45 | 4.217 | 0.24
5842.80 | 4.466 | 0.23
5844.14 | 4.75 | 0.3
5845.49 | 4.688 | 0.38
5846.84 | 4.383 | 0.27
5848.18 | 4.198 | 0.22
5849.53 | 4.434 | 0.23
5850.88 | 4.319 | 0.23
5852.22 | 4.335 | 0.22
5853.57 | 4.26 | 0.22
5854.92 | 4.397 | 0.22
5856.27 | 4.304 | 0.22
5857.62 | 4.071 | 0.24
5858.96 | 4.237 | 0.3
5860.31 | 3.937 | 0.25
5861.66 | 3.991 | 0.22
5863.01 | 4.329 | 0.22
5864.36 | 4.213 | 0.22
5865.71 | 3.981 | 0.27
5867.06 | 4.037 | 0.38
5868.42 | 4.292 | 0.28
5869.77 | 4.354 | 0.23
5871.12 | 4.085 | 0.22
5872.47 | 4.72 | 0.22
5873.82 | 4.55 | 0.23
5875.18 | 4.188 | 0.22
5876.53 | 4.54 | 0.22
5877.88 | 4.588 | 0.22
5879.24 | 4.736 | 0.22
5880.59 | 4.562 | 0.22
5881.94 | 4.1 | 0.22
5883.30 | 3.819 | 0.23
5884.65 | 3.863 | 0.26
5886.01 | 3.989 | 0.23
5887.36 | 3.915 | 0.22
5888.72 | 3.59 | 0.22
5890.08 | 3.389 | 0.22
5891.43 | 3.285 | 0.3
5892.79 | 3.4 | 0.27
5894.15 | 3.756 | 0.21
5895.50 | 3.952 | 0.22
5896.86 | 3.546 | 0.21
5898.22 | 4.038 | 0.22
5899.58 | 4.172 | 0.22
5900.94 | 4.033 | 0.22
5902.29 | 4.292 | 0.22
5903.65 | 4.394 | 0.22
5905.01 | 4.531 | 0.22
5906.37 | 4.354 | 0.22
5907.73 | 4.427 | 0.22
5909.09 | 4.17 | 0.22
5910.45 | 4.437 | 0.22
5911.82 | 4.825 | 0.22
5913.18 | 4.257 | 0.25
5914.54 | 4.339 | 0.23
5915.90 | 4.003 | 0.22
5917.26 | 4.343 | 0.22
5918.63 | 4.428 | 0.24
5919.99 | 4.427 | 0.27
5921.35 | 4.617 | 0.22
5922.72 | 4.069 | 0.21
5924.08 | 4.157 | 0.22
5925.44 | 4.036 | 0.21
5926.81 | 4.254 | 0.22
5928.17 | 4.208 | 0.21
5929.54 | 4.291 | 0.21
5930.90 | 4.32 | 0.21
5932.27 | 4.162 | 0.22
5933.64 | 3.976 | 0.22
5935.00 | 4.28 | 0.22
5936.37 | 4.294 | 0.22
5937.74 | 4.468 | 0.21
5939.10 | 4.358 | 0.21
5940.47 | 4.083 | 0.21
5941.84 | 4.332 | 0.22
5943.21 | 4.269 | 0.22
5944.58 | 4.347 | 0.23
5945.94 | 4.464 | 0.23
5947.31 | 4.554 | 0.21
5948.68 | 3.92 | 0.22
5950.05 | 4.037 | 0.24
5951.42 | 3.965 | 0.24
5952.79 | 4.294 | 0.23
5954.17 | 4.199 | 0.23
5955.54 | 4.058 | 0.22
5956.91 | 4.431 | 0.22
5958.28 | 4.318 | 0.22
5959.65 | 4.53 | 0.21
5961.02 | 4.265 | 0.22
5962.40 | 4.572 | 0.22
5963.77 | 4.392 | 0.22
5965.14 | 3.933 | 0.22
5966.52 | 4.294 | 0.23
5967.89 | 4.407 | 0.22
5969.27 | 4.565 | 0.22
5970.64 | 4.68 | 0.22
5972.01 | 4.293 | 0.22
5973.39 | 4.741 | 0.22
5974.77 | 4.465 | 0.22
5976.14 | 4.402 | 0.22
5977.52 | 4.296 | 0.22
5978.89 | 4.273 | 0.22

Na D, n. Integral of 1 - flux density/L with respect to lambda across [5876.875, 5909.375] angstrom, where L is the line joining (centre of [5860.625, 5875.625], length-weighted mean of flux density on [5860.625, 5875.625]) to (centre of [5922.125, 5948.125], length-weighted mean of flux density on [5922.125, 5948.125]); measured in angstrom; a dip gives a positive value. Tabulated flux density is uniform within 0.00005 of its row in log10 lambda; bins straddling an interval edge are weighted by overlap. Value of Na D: 1.6 angstrom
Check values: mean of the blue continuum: 4.24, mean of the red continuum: 4.26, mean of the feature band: 4.04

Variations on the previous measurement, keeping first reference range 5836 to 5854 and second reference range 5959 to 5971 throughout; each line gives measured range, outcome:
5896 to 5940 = 1.4 angstrom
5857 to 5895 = 2.8 angstrom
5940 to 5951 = 0.4 angstrom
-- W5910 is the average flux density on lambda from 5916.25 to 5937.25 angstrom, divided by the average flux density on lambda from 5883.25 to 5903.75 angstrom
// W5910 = 1.1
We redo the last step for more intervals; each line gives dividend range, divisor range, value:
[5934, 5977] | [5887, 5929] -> 1.05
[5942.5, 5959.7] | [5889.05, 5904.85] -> 1.10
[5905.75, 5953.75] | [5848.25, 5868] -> 1.02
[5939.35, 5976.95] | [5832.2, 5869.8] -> 1.00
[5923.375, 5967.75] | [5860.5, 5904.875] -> 1.04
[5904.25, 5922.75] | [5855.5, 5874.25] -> 1.04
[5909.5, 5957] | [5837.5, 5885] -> 0.99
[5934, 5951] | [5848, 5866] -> 1.01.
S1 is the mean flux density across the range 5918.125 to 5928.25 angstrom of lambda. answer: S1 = 4.28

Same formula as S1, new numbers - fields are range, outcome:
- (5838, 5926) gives 4.21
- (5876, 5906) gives 4.02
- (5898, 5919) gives 4.32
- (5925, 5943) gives 4.24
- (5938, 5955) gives 4.24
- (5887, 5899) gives 3.65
